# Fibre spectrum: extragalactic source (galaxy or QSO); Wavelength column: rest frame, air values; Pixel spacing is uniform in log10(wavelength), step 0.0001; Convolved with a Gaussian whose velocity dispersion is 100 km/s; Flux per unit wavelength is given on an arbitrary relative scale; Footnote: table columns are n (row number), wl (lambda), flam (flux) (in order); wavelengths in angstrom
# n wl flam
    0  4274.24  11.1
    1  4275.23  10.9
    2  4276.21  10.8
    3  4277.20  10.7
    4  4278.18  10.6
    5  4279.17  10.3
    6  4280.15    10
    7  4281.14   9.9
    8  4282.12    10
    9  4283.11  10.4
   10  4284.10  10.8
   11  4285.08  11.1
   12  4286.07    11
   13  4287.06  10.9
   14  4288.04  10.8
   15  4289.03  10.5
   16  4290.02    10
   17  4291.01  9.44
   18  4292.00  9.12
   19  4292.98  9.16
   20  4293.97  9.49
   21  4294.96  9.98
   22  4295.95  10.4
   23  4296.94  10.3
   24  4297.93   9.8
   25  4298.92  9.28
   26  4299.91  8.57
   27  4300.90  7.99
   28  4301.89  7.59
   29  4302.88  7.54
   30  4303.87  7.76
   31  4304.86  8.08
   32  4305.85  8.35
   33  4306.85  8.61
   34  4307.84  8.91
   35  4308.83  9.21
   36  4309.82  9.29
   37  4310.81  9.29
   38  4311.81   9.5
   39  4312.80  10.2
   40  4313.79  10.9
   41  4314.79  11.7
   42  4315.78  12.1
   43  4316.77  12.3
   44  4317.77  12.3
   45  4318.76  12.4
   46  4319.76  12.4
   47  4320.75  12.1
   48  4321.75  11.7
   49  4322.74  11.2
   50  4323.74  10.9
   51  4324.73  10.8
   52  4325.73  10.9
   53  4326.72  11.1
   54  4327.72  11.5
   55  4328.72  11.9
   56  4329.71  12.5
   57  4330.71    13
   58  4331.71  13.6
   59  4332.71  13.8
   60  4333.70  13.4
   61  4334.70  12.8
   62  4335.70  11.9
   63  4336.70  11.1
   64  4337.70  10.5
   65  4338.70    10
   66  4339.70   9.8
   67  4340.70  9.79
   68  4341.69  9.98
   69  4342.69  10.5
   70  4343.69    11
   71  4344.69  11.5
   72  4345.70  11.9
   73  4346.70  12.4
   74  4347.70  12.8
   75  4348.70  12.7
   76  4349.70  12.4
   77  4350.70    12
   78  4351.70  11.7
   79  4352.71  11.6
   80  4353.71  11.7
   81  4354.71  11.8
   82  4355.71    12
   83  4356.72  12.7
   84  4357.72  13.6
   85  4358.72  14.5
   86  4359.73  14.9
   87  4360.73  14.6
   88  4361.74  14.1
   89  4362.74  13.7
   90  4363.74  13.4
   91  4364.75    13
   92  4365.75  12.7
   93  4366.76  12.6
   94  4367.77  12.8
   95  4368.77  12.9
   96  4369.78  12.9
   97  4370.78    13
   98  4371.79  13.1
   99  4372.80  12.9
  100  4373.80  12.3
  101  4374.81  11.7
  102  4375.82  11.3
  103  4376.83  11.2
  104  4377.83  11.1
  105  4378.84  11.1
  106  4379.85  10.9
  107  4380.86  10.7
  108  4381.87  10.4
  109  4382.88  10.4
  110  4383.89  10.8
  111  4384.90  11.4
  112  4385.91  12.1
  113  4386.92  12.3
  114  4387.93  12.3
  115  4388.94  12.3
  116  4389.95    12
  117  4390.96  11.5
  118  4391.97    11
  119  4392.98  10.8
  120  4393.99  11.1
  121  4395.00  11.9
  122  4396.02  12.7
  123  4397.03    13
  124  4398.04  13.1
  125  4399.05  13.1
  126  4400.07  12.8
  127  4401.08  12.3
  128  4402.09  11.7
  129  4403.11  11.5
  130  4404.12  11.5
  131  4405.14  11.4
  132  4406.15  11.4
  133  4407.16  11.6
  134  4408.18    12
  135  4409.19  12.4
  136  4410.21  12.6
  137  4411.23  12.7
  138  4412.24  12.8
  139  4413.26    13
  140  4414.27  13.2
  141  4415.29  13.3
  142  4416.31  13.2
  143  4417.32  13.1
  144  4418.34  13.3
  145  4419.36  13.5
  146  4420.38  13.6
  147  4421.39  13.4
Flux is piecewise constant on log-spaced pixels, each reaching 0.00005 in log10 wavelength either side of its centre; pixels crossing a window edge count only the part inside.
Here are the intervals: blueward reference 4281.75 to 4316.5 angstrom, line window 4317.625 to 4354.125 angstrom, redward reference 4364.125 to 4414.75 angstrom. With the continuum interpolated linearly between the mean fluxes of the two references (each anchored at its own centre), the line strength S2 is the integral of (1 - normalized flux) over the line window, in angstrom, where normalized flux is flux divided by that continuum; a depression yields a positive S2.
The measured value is -3.7 angstrom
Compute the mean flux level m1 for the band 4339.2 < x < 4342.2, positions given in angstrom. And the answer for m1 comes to 9.89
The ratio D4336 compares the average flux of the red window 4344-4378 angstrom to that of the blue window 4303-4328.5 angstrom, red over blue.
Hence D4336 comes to 1.20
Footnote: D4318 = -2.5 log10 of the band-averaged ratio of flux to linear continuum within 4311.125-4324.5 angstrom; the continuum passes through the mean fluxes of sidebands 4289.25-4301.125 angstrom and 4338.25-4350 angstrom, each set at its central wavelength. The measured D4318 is -0.12 mag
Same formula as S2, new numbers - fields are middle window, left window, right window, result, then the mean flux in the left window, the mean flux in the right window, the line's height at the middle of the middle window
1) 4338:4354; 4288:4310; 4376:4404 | -1.4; 9.1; 11.7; 10.4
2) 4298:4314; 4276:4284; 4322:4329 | 3.0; 10.3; 11.2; 10.8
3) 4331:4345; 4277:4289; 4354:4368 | 1.2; 10.5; 13.3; 12.5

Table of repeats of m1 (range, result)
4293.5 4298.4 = 9.99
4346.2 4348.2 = 12.6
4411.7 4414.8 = 13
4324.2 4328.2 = 11.1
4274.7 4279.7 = 10.7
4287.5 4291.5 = 10.2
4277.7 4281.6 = 10.2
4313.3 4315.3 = 11.3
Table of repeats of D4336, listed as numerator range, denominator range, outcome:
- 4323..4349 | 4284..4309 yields 1.24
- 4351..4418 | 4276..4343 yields 1.17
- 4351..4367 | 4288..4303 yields 1.39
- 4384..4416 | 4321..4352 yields 1.04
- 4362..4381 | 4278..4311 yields 1.29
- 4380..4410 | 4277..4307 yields 1.22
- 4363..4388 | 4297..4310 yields 1.40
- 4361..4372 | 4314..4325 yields 1.11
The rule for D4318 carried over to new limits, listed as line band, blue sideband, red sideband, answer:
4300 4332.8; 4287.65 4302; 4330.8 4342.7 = 0.00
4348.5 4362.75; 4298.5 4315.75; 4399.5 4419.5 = -0.21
